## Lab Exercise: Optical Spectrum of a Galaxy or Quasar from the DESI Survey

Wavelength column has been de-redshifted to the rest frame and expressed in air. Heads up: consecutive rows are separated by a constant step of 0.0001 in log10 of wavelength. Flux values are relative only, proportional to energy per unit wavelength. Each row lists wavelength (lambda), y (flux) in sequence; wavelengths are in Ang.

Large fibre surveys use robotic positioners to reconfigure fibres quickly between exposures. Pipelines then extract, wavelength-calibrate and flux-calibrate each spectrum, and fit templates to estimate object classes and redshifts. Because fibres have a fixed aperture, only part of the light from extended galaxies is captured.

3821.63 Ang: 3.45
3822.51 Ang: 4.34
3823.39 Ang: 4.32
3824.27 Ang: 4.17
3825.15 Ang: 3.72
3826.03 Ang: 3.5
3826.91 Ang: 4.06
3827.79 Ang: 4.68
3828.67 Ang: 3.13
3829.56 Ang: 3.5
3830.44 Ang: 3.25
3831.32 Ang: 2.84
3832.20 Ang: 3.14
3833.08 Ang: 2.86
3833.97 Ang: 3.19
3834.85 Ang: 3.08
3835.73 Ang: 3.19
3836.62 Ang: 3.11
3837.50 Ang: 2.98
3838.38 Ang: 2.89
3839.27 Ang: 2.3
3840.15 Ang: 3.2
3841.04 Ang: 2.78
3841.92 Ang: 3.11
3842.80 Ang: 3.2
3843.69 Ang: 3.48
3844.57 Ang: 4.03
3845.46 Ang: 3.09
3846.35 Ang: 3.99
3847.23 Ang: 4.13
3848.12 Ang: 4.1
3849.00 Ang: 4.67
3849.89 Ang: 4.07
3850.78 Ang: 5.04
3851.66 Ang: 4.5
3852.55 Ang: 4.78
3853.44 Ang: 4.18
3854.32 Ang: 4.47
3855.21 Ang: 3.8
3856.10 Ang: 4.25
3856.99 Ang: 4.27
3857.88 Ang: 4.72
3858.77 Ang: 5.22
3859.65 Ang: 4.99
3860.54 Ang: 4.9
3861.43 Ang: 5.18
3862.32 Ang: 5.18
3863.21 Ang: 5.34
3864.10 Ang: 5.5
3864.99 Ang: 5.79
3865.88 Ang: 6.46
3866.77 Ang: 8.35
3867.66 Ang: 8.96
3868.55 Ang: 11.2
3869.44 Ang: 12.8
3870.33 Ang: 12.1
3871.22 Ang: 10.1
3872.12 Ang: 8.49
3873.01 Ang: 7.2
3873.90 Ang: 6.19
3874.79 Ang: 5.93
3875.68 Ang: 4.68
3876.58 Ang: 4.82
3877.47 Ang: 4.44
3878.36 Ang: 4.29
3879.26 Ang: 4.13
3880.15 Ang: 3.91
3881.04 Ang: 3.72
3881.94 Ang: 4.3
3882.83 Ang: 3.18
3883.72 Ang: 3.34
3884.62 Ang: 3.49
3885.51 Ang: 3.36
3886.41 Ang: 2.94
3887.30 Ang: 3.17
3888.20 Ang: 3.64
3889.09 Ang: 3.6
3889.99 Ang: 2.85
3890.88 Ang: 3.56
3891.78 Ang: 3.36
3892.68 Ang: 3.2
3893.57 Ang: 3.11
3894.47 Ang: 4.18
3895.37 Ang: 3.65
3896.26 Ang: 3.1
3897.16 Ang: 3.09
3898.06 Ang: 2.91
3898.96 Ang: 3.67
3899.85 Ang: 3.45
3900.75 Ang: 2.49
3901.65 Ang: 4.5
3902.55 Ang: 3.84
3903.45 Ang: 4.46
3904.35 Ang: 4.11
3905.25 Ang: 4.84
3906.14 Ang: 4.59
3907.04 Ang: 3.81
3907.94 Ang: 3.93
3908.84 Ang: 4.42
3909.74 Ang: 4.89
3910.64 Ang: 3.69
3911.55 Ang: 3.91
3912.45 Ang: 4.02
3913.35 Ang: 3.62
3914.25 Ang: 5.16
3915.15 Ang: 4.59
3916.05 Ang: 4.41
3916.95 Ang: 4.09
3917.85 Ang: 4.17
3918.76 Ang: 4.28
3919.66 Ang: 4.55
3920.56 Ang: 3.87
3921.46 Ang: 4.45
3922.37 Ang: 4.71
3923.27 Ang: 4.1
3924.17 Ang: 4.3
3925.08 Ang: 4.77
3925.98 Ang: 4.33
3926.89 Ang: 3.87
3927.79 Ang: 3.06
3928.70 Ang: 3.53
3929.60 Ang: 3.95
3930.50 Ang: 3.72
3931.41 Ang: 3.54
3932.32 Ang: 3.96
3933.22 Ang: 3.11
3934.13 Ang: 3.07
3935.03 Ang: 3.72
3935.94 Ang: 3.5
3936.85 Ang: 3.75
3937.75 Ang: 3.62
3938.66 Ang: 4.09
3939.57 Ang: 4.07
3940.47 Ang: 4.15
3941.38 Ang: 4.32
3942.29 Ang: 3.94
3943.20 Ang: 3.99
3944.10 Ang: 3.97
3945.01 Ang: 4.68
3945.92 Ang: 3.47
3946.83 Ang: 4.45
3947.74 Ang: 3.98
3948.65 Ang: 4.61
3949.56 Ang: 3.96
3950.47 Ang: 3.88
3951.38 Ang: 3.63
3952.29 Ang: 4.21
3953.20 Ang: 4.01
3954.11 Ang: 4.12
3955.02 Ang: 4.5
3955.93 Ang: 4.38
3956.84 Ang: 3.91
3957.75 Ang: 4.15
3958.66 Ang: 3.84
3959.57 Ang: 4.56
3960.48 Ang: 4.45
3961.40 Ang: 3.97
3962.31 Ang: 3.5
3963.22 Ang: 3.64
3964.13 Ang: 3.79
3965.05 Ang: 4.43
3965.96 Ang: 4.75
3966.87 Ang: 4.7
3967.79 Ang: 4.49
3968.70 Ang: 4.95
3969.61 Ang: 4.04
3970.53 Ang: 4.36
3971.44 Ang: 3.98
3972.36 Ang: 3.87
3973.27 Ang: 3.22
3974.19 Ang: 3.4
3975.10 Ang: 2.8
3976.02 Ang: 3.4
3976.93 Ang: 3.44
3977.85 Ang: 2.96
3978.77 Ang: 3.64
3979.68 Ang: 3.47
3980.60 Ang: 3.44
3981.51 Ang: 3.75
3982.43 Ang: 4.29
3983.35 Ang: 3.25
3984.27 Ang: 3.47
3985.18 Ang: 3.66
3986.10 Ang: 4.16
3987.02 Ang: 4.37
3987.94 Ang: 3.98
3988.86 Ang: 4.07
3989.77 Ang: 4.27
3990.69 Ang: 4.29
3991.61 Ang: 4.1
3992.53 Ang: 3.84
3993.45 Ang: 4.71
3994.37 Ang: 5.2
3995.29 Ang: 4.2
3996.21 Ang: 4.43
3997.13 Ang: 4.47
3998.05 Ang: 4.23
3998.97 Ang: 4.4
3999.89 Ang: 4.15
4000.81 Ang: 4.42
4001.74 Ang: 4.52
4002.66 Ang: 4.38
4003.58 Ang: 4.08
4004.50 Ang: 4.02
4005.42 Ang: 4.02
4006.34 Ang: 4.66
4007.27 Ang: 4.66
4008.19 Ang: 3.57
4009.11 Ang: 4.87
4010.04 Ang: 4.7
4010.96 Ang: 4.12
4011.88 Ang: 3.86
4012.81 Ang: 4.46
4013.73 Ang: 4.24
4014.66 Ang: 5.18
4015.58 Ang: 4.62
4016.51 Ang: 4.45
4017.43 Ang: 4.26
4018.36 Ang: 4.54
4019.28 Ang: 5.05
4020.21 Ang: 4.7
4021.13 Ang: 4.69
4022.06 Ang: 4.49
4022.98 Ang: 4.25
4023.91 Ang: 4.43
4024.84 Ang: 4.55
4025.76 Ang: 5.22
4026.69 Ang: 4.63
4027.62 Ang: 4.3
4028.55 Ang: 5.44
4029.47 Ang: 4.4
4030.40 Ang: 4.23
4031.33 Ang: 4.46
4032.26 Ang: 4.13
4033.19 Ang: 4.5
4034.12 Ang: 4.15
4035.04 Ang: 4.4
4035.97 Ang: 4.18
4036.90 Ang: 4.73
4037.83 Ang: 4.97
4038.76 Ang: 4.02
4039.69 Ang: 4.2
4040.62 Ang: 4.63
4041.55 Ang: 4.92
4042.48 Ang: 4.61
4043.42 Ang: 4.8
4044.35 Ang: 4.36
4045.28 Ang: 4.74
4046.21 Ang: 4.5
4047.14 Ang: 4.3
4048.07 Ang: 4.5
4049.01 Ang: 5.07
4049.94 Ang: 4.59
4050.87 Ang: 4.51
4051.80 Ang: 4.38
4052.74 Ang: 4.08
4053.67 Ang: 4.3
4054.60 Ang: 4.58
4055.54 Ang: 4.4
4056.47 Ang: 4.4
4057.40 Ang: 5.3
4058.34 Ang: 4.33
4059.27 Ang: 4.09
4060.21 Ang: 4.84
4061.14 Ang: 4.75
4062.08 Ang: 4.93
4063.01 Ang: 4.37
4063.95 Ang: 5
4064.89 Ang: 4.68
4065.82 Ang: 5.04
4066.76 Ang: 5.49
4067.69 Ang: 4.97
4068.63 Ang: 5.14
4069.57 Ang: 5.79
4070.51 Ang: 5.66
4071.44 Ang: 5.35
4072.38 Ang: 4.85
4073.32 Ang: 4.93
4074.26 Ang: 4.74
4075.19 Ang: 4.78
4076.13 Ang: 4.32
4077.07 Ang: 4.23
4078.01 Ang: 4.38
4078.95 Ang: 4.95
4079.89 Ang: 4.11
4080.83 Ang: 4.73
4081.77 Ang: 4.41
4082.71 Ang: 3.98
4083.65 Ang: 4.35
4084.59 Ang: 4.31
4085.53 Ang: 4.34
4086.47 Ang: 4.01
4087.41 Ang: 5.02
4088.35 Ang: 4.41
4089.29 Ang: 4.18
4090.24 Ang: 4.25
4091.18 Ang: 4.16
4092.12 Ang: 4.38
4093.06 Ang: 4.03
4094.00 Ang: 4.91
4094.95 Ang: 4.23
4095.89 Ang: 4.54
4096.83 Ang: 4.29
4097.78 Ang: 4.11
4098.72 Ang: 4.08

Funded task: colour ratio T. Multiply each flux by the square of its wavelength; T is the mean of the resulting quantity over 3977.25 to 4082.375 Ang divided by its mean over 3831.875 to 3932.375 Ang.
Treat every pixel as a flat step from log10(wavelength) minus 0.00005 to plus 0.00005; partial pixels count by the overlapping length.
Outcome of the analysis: 1.09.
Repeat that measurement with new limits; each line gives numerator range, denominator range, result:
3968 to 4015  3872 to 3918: 1.06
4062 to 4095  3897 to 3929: 1.24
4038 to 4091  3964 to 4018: 1.16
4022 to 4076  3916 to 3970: 1.21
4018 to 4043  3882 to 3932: 1.26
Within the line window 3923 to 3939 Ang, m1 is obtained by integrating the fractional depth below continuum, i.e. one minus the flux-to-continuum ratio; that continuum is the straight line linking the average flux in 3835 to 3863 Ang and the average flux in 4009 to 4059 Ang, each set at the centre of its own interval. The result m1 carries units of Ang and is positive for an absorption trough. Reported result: 1.7 Ang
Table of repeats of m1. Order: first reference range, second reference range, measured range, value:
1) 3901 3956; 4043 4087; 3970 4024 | 2.81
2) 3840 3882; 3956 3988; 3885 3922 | 7.40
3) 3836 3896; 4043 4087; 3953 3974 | 2.50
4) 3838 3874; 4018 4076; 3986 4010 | 2.69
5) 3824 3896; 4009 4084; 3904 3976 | 8.06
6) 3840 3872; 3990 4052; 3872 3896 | 5.52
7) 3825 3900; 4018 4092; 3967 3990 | 3.82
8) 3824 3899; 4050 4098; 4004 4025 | 0.54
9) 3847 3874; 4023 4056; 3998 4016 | 1.70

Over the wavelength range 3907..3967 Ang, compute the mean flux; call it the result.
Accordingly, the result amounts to 4.07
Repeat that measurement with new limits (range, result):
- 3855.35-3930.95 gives 4.7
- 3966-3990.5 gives 3.85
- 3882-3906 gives 3.53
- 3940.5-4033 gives 4.19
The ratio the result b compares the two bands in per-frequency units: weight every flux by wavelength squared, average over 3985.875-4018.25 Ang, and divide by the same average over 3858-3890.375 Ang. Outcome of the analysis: 0.82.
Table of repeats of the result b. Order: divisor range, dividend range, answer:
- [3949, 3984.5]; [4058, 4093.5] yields 1.25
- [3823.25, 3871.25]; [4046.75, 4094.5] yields 1.10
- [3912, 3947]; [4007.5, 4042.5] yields 1.18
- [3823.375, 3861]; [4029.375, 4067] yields 1.34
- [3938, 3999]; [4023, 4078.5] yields 1.20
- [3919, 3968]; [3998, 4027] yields 1.14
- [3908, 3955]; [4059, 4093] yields 1.24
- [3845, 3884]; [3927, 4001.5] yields 0.75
